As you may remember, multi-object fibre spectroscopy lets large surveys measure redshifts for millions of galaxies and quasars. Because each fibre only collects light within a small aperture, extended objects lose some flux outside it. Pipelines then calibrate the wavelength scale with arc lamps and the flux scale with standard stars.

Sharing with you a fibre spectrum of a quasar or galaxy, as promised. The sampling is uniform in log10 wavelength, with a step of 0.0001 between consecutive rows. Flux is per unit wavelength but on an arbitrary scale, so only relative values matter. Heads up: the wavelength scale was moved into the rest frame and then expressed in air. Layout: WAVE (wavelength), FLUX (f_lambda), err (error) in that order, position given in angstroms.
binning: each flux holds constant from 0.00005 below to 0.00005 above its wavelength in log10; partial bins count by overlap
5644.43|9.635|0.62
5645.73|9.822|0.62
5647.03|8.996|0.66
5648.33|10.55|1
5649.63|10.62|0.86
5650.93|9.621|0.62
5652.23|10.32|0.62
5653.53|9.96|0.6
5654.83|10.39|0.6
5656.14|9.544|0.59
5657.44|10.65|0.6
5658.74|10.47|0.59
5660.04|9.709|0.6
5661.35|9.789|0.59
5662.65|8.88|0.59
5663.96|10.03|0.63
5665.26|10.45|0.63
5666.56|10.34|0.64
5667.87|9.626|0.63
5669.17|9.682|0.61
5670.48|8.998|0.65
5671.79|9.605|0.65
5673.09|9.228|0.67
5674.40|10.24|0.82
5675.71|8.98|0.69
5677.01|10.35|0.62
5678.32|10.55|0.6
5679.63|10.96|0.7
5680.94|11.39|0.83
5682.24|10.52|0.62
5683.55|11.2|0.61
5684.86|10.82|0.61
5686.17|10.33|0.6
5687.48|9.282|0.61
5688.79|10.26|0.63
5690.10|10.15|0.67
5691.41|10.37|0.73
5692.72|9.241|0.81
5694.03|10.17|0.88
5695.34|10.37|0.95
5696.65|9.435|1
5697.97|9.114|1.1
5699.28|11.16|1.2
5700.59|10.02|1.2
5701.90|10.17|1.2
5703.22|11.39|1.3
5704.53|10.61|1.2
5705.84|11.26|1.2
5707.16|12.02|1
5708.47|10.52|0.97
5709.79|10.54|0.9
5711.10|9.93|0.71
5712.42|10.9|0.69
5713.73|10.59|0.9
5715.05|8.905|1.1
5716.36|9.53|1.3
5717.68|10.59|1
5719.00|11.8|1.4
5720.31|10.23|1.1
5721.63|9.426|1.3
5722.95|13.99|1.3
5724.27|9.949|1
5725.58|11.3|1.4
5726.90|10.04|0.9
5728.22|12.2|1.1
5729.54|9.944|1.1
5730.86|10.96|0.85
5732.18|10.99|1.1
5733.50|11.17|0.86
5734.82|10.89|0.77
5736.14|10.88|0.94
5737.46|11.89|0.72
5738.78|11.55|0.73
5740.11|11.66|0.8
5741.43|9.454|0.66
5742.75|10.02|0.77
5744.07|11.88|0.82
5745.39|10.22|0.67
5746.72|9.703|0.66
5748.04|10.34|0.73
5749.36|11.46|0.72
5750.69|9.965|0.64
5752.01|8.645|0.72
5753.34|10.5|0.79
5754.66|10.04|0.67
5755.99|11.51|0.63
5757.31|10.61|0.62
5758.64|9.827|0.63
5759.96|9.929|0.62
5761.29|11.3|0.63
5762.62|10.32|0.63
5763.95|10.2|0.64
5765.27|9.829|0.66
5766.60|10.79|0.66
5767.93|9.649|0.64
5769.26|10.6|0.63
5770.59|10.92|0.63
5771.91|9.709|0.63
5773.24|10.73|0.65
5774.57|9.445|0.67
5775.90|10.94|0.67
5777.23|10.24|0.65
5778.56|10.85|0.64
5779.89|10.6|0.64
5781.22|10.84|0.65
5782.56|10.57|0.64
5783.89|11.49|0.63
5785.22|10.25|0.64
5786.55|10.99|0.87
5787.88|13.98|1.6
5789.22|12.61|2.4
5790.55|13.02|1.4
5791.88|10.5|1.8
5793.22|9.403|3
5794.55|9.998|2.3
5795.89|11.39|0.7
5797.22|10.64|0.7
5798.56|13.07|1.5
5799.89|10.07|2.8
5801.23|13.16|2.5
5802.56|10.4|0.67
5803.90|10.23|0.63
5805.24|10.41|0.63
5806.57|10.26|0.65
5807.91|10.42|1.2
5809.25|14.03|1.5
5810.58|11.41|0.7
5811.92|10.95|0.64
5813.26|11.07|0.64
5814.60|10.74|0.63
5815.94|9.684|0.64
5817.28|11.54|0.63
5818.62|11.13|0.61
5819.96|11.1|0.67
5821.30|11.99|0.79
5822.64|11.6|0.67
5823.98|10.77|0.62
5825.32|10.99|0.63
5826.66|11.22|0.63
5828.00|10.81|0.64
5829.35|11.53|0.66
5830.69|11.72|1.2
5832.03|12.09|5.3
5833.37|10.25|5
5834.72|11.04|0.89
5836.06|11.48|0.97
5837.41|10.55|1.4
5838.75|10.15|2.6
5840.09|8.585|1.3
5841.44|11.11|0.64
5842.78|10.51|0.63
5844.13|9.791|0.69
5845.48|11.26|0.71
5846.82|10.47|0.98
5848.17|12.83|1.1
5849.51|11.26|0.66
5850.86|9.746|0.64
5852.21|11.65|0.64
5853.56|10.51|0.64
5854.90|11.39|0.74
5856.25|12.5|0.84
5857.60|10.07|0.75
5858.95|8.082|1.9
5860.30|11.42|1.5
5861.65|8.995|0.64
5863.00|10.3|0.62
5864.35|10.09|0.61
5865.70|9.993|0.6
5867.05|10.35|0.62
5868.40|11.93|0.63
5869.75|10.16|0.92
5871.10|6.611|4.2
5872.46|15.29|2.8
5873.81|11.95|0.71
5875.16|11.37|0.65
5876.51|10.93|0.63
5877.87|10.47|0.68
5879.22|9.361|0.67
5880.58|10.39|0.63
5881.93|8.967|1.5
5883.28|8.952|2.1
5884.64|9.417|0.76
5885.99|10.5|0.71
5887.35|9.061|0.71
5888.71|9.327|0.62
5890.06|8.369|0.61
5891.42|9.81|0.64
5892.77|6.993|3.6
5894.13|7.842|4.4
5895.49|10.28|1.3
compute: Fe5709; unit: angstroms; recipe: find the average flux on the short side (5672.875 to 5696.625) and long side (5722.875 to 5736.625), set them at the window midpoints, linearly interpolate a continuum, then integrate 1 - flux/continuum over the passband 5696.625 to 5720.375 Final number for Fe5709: 0.3 angstroms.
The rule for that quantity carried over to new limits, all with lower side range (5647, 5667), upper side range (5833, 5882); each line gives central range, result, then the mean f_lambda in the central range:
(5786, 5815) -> -2.39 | 11.3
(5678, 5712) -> -1.00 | 10.5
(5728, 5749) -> -1.15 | 10.8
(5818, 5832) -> -1.07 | 11.3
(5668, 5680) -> 0.35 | 9.81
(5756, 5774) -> -0.04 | 10.4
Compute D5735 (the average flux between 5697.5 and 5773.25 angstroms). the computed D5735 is 10.6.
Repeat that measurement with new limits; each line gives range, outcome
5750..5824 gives 10.8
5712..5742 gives 10.8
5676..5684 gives 10.7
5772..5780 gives 10.4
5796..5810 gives 11.3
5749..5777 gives 10.3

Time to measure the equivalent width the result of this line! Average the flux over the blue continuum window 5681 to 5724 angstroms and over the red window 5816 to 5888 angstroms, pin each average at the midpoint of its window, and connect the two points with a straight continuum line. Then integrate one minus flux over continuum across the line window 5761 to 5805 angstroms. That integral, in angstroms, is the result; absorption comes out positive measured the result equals -1.17 angstroms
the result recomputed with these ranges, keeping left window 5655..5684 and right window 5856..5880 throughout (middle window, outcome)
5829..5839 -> -0.7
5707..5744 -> -2.2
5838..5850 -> -0.2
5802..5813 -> -0.7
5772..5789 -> -1.0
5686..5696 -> 0.1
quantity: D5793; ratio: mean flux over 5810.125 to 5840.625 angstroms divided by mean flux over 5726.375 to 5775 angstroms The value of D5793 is 1.0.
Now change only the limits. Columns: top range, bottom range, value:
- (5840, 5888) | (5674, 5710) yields 1.01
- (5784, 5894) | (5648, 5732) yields 1.04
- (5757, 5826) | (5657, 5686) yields 1.08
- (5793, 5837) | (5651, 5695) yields 1.10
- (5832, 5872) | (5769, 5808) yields 0.96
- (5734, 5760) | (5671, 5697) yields 1.04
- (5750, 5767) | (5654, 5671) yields 1.04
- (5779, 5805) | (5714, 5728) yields 1.05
